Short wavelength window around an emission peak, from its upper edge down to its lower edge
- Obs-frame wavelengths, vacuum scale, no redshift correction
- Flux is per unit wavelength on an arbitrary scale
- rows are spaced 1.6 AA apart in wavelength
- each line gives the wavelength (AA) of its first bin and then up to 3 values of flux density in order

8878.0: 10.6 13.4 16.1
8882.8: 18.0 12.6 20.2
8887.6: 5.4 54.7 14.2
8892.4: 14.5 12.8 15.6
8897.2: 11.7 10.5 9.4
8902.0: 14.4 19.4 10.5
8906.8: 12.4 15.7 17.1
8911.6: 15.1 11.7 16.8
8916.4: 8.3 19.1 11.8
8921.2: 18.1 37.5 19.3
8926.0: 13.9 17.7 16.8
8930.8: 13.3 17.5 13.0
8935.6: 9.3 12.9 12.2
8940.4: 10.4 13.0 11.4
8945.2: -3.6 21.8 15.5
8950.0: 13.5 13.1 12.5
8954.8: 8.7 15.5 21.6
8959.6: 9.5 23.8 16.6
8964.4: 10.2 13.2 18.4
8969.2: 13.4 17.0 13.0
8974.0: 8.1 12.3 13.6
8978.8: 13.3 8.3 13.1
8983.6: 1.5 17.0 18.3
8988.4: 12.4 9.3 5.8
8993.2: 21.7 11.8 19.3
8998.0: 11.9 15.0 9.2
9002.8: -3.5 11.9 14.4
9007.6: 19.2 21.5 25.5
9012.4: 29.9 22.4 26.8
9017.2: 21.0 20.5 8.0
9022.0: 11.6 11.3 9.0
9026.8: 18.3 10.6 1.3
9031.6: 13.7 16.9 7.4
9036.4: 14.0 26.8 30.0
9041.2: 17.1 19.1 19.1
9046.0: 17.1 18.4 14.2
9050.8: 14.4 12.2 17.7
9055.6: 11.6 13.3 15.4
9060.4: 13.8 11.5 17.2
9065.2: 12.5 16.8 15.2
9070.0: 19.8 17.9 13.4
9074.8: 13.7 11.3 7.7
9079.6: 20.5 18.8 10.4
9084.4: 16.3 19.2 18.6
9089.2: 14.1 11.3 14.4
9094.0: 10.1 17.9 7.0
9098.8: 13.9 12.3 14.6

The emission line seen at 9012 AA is H-alpha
